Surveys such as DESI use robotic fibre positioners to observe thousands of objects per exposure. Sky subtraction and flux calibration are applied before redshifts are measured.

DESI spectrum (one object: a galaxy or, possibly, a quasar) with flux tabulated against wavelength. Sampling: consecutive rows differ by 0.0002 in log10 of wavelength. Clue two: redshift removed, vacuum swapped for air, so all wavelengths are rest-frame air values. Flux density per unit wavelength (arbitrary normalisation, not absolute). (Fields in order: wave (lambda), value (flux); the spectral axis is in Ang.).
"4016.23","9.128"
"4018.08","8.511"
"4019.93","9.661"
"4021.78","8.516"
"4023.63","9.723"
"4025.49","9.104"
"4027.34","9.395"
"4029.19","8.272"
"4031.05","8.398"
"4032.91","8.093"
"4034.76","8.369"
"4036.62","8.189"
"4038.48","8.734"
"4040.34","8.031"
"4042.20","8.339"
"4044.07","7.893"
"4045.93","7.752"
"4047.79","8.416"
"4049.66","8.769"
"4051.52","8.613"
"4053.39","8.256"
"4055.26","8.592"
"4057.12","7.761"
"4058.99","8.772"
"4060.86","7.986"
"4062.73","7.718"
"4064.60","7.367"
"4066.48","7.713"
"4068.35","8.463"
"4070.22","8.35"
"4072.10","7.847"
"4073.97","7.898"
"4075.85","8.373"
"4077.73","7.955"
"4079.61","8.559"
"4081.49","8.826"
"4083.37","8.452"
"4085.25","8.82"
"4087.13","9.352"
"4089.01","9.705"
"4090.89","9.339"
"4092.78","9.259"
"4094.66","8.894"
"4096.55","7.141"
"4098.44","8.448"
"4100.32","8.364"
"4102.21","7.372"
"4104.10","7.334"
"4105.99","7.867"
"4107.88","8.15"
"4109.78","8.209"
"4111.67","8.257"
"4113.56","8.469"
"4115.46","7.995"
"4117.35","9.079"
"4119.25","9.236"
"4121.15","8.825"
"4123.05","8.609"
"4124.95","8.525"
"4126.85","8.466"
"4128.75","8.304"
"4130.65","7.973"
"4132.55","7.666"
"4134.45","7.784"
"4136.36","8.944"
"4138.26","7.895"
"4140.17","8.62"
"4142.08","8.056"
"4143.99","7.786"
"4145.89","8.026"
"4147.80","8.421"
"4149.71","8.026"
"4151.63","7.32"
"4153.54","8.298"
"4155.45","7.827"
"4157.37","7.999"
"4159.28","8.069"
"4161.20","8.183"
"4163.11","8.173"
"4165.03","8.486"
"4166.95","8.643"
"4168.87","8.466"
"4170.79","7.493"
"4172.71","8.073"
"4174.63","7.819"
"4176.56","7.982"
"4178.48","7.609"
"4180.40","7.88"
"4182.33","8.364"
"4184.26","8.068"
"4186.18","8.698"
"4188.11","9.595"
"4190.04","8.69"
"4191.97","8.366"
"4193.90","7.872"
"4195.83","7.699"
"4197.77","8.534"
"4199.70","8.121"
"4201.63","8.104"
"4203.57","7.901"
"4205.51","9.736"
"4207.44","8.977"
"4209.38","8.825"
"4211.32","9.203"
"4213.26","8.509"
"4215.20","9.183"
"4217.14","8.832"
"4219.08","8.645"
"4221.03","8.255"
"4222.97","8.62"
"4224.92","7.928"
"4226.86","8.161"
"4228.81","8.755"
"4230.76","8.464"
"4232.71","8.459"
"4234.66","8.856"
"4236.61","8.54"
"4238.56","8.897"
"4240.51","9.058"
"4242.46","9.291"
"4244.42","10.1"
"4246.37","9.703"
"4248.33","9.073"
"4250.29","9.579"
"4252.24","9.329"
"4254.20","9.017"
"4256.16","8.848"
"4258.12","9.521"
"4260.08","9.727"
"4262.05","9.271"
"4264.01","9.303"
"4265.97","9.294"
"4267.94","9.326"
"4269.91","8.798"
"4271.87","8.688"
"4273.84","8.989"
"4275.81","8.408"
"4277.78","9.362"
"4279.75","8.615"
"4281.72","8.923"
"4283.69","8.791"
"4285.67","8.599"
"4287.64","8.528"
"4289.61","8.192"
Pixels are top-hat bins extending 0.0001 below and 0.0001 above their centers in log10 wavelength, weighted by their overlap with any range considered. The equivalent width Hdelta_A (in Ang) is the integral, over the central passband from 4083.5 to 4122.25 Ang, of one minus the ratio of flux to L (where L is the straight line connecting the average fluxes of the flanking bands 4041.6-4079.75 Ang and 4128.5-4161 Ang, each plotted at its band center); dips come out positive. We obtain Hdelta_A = -1.9 Ang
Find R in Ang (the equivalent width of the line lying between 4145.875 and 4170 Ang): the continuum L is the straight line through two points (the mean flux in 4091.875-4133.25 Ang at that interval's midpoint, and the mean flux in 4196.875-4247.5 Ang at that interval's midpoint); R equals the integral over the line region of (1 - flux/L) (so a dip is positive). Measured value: 1.0 Ang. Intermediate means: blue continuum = 8.3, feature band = 8.15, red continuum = 8.76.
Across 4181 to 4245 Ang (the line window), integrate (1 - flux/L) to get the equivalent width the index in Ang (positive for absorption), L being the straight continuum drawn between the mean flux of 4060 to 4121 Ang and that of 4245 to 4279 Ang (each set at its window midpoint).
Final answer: 2.3 Ang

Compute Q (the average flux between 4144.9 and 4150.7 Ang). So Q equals 8.15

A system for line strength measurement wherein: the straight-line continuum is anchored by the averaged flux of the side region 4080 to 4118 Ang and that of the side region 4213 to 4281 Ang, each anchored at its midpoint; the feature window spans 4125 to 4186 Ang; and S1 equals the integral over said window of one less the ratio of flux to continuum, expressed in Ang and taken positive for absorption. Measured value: 3.88 Ang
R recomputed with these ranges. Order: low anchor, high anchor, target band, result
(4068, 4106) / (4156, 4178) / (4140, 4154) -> 0.27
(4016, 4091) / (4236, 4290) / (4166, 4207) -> 2.66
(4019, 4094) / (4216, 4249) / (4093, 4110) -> 1.09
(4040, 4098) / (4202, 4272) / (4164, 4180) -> 1.22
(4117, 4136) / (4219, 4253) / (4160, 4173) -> 0.57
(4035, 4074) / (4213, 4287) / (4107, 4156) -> 1.22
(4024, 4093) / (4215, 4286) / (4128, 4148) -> 1.21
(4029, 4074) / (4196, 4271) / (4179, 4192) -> 0.31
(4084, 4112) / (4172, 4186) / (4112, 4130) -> -0.59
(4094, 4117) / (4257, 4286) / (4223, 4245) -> 0.20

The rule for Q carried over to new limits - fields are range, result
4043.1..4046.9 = 7.83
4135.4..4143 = 8.37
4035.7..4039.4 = 8.46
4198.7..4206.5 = 8.48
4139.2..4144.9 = 8.14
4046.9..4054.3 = 8.51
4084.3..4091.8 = 9.31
